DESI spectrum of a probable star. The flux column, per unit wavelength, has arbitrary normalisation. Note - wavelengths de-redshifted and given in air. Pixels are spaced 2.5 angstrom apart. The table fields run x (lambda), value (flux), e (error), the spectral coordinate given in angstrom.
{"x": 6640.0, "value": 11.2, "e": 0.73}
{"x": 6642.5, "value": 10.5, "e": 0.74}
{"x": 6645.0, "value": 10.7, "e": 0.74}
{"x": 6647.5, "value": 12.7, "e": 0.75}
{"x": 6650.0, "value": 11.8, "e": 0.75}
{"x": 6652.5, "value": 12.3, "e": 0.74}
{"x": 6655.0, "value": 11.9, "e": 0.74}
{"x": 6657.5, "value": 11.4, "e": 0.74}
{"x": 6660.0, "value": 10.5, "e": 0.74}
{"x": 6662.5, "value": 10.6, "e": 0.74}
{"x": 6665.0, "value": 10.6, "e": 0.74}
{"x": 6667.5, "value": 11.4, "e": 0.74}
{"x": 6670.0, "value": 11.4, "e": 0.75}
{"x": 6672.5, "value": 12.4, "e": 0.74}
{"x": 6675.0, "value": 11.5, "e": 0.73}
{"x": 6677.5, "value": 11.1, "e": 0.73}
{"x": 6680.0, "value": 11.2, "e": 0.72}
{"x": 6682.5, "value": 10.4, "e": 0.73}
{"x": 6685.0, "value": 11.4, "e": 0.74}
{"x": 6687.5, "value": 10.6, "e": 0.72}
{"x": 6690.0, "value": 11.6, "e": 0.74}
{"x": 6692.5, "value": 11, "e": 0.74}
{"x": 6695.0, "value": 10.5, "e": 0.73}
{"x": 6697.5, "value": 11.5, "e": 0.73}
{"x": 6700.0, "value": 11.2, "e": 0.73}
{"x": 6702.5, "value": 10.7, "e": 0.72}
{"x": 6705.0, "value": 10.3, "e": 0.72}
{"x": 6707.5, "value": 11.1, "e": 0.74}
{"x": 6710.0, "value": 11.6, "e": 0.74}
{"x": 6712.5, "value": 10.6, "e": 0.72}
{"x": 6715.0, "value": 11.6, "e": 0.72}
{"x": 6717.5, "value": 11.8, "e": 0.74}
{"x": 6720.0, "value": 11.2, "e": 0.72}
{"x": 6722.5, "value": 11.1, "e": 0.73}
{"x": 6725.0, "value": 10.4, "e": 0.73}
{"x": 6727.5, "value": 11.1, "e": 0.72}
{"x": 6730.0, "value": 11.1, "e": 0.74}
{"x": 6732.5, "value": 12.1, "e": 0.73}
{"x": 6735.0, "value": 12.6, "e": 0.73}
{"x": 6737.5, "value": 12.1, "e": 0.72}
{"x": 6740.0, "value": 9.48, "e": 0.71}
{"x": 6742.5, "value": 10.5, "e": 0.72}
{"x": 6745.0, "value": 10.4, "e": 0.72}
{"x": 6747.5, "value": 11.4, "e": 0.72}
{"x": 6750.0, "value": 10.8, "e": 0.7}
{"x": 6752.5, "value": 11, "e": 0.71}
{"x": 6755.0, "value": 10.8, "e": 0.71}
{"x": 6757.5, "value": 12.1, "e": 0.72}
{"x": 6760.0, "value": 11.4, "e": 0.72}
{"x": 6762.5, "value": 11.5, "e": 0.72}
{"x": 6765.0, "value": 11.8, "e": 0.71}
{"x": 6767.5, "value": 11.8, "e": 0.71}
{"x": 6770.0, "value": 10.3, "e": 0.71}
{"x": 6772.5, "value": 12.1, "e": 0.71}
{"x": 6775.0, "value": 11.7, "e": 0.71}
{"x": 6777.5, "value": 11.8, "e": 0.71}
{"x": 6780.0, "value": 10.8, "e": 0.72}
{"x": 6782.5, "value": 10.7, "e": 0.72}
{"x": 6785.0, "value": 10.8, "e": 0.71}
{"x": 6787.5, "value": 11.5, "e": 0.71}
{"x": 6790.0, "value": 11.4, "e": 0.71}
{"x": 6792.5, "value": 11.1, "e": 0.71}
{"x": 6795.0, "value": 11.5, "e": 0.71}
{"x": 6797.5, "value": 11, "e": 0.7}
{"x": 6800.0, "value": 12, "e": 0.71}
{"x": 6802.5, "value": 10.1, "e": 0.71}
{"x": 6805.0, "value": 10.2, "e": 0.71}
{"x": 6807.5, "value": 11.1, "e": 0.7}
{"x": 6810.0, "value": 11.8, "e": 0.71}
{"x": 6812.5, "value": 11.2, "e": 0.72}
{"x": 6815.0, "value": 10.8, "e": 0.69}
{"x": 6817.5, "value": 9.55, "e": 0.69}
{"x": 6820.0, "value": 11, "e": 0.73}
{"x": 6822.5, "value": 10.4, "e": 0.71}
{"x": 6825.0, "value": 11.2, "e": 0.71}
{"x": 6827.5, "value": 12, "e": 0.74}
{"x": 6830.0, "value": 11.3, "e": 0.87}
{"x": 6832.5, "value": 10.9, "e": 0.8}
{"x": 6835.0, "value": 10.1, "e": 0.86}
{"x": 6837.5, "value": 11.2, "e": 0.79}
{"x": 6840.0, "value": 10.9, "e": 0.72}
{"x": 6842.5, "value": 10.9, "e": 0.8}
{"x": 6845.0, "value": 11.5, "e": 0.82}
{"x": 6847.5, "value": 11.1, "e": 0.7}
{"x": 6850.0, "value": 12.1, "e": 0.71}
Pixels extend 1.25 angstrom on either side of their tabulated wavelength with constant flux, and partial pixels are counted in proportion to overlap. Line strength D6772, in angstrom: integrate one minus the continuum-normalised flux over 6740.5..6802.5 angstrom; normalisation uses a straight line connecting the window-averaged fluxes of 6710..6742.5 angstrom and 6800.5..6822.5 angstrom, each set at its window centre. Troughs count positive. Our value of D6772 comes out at -1.3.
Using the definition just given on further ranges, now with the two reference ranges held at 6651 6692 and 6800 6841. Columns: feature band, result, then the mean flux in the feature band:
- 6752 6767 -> -0.6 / 11.5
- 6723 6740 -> -0.4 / 11.4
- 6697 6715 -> 0.3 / 11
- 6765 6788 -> -0.6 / 11.3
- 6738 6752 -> 0.6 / 10.6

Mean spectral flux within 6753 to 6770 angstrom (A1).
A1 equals 11.4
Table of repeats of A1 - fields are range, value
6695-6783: 11.2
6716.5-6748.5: 11.2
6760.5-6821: 11.2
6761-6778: 11.6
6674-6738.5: 11.2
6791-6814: 11.1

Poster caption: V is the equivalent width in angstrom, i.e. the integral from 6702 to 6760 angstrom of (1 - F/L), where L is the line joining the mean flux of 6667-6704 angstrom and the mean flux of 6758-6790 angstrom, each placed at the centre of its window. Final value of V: 0.73 angstrom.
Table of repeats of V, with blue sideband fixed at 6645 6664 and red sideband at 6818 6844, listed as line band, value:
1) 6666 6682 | 0.04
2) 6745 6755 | 0.24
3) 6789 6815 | -0.17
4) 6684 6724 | 0.91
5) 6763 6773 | -0.27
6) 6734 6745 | 0.20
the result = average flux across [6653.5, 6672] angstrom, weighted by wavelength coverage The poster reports 11.2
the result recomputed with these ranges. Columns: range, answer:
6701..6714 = 10.9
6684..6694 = 11.1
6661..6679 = 11.3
